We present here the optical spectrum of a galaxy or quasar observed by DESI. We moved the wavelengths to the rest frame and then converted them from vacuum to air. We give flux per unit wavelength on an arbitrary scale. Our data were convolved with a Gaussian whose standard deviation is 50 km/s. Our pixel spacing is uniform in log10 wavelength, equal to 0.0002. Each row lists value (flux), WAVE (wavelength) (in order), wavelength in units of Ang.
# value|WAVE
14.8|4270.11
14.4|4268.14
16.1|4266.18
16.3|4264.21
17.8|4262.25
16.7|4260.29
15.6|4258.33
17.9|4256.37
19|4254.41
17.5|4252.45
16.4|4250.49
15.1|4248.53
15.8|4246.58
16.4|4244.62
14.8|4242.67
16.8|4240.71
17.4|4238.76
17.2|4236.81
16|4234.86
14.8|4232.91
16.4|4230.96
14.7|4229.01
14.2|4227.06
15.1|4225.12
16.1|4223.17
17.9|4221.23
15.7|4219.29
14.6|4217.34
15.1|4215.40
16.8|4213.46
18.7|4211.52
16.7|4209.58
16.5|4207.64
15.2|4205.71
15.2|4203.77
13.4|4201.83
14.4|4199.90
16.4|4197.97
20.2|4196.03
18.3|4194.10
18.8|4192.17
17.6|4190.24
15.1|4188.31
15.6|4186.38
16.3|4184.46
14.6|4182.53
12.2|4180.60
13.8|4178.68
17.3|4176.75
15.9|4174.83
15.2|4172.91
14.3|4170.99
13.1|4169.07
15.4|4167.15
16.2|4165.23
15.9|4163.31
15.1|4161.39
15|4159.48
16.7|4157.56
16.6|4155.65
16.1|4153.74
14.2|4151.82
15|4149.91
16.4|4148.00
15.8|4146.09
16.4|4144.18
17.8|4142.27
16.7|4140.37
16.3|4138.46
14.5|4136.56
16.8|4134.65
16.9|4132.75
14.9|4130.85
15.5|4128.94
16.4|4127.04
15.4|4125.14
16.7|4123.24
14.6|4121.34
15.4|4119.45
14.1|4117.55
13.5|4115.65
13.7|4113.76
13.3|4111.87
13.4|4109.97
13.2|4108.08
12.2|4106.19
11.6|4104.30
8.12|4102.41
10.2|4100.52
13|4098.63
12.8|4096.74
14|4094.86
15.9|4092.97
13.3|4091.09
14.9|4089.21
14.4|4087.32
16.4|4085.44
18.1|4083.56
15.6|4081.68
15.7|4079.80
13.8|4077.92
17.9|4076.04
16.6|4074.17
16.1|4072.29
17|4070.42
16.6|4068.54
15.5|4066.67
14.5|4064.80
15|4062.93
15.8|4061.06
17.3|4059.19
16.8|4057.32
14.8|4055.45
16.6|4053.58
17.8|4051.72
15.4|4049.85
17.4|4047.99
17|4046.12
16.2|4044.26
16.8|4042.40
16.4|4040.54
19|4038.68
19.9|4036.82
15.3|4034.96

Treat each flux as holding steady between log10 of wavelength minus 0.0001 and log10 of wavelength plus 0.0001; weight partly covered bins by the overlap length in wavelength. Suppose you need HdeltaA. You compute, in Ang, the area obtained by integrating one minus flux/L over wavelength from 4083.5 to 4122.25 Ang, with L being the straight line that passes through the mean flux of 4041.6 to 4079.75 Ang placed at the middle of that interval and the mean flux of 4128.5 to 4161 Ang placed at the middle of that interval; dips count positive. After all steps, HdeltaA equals 6.2 Ang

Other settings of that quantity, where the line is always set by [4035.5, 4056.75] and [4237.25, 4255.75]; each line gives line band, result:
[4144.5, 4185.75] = 3.6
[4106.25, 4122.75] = 2.9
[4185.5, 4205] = 0.3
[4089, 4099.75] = 1.9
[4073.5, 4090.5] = 1.1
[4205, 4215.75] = 0.0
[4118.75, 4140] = 1.3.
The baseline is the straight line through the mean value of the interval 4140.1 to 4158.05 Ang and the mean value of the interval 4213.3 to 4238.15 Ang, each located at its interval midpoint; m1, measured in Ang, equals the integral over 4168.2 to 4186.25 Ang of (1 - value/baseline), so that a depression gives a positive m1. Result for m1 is 1.4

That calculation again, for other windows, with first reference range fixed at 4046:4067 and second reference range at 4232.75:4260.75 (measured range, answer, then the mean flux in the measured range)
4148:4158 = 0.37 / 15.7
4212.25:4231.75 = 0.94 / 15.7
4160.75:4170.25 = 0.72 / 15.1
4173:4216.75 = 0.97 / 16.1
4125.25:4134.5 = 0.19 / 16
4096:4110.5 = 4.00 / 11.8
